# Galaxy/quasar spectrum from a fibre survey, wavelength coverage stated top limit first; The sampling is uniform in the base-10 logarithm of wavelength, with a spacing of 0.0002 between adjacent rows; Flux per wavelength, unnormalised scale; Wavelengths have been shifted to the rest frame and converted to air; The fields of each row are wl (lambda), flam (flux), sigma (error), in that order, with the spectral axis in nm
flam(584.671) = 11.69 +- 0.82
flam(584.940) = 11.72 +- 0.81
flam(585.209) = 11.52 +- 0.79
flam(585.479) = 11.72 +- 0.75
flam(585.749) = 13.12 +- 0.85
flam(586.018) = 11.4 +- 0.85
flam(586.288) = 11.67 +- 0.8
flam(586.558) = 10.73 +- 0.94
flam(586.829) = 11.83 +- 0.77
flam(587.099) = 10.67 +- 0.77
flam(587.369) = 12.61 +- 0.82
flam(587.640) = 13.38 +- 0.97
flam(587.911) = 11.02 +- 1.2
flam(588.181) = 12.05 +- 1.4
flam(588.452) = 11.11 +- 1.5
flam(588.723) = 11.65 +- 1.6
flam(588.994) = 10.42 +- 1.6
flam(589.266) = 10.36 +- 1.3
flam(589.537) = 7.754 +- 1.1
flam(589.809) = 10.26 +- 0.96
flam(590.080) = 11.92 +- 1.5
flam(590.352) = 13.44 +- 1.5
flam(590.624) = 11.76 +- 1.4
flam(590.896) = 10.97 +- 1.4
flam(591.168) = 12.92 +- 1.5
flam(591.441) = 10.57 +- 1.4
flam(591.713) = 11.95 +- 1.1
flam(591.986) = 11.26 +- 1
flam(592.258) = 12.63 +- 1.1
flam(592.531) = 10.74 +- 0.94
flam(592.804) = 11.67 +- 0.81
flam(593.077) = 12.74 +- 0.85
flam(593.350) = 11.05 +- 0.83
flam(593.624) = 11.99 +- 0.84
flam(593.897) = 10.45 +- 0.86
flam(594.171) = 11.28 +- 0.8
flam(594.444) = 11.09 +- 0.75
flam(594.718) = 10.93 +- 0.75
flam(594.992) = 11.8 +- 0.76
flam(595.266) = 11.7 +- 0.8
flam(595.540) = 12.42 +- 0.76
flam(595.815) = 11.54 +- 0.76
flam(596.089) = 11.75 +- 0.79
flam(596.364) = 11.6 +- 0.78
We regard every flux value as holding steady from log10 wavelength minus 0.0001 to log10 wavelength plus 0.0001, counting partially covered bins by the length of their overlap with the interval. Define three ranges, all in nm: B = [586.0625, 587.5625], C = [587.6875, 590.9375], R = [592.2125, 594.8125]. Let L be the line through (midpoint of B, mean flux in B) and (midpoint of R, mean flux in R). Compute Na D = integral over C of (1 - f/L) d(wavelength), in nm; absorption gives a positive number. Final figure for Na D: 0.11 nm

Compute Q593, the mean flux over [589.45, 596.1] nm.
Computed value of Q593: 11.5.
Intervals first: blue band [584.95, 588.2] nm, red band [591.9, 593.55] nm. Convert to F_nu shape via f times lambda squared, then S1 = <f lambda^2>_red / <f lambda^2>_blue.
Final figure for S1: 1.01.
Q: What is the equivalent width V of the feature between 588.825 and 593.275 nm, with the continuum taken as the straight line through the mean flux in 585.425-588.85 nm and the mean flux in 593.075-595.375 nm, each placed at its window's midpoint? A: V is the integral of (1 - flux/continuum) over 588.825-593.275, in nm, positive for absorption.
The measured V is 0.081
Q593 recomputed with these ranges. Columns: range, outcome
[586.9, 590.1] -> 11.1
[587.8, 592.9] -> 11.3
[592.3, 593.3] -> 11.7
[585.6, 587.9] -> 11.9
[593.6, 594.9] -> 11.1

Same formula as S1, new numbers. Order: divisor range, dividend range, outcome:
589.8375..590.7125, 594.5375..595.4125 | 0.96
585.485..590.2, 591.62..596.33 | 1.05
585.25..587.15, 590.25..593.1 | 1.04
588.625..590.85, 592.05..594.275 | 1.07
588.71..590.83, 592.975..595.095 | 1.06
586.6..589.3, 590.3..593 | 1.03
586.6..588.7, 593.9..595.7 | 1.00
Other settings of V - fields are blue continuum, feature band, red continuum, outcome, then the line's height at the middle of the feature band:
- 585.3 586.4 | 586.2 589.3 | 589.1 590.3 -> -0.096 nm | 11.2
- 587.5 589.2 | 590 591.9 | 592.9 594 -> -0.056 nm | 11.6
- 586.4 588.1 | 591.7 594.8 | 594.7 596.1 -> 0.071 nm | 11.7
